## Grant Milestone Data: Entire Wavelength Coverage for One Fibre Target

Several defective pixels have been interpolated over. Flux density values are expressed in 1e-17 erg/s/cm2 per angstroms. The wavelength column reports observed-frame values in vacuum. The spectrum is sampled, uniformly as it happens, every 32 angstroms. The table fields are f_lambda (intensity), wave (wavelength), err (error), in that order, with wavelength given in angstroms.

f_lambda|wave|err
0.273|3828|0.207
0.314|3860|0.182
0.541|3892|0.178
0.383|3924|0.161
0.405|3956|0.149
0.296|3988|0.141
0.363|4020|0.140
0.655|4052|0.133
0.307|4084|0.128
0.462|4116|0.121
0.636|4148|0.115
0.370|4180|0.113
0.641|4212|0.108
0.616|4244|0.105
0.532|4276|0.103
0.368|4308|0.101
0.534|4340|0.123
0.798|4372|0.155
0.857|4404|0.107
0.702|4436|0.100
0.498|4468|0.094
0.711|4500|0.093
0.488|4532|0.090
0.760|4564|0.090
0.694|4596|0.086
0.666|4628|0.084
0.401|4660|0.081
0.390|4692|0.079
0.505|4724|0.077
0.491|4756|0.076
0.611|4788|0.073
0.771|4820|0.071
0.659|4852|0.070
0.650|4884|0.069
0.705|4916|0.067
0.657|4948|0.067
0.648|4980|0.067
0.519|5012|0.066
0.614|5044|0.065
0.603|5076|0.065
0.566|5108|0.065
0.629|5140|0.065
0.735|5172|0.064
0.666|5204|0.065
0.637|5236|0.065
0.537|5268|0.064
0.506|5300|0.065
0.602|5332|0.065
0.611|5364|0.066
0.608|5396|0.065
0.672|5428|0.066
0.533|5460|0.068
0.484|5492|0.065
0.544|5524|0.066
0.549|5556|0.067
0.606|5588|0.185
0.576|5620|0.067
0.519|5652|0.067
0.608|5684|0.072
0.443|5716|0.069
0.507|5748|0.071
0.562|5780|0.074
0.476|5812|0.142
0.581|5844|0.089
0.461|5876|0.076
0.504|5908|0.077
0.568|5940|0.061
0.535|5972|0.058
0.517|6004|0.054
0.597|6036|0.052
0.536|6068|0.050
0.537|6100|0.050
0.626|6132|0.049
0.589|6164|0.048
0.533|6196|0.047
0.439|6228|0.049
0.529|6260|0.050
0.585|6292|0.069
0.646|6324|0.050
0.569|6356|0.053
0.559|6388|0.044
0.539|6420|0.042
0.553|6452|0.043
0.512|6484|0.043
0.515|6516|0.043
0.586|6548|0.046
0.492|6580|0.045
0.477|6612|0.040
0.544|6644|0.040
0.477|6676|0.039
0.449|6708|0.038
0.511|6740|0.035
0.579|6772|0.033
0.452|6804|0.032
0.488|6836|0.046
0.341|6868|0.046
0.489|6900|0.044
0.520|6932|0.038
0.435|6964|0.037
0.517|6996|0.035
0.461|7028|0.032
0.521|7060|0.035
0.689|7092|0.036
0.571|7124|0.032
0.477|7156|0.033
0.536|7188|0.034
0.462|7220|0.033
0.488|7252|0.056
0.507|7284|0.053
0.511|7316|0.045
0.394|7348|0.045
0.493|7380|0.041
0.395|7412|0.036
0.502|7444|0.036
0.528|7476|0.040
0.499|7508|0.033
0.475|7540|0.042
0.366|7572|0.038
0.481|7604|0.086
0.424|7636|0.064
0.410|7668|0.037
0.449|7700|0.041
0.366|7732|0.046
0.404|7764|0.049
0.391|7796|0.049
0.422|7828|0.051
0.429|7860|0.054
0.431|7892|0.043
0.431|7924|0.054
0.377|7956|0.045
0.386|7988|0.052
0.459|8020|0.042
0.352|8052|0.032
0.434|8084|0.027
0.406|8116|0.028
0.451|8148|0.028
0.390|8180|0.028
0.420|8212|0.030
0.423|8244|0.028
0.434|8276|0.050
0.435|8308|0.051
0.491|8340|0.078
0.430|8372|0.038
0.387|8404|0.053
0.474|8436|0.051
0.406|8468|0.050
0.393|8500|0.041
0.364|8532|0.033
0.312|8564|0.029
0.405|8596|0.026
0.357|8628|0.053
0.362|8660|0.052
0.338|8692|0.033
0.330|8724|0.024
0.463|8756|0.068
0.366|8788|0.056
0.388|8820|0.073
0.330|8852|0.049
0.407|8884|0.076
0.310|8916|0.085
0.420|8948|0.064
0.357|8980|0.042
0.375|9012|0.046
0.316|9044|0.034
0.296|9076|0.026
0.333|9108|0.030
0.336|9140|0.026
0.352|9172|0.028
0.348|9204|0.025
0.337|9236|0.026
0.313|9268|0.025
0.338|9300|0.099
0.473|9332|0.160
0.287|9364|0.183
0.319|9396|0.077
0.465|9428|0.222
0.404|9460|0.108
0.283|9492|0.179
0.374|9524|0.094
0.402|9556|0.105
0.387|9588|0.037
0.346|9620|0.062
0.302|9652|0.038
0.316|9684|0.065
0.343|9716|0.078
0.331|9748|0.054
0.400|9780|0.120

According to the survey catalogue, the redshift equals 0.09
